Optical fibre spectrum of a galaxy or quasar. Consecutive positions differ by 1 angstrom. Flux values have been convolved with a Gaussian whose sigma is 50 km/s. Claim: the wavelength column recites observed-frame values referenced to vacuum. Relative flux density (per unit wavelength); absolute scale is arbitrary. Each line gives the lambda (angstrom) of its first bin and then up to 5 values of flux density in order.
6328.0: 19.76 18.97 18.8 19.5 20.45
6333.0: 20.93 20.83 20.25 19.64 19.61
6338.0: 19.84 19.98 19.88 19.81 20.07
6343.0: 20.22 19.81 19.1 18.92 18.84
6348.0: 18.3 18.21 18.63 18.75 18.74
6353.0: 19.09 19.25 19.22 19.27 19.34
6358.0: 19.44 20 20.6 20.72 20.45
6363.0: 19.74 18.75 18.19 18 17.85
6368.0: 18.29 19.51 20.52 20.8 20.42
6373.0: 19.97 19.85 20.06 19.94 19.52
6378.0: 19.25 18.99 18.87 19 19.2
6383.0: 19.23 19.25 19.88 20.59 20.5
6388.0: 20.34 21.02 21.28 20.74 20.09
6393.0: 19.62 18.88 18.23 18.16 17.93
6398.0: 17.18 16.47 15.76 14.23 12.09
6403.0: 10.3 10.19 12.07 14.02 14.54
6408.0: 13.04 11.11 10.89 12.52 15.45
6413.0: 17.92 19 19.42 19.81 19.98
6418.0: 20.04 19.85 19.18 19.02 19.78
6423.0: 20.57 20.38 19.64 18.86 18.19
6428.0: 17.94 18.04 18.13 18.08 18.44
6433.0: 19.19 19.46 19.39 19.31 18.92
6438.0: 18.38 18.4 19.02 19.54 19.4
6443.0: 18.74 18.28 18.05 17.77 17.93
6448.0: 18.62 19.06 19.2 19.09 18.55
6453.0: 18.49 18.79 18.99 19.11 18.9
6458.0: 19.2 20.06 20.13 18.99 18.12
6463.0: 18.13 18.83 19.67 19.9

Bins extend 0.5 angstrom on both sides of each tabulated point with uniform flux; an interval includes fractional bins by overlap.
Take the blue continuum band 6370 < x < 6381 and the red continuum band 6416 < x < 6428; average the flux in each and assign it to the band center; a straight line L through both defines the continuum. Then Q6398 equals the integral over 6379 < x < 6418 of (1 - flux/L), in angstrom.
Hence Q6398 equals 5.0 angstrom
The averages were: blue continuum 19.8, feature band 17.1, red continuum 19.5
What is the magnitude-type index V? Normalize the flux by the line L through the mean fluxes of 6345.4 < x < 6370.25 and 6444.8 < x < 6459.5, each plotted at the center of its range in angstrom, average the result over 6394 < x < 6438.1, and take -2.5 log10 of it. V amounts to 0.11 mag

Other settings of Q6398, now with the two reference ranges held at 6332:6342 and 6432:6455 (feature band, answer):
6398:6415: 4.6 angstrom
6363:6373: 0.3 angstrom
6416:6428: -0.3 angstrom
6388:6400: 0.3 angstrom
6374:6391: -0.3 angstrom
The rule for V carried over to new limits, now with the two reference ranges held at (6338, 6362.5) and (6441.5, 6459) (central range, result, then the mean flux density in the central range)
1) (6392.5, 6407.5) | 0.241 mag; 15.3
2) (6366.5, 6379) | -0.019 mag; 19.6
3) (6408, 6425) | 0.075 mag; 17.7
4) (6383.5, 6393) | -0.065 mag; 20.4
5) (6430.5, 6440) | 0.000 mag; 18.9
